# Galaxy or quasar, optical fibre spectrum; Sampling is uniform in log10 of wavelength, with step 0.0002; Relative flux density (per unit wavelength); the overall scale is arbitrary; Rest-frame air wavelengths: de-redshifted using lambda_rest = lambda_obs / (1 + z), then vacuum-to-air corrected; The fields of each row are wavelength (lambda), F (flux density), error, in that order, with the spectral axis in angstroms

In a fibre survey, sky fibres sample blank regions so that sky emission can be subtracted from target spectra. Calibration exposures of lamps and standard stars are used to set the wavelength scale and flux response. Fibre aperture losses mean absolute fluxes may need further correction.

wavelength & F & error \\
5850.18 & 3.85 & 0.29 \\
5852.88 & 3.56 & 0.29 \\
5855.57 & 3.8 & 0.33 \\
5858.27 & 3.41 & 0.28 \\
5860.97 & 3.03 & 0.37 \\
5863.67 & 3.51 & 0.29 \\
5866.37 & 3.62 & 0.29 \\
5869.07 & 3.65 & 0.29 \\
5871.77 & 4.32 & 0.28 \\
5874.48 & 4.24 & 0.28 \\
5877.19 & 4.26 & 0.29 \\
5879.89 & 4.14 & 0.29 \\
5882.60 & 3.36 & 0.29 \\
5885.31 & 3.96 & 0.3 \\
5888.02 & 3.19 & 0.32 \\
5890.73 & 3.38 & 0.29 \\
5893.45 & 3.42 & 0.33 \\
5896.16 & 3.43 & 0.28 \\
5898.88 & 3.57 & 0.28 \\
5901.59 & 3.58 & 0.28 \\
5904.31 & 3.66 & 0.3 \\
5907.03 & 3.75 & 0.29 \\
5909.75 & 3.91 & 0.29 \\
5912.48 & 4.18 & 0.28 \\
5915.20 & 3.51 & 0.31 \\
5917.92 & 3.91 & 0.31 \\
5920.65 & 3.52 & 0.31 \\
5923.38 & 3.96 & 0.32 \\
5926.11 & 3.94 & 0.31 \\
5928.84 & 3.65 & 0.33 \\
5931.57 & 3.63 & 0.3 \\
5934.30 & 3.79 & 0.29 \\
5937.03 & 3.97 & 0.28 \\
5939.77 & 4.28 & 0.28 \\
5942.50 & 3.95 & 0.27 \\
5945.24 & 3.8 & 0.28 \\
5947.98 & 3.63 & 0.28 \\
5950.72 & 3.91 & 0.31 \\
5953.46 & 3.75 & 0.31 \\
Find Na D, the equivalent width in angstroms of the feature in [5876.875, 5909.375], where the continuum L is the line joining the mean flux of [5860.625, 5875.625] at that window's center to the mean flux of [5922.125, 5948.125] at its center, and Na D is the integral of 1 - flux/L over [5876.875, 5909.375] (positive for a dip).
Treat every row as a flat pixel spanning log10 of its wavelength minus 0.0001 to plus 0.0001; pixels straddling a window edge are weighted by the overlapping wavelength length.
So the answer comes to 1.51 angstroms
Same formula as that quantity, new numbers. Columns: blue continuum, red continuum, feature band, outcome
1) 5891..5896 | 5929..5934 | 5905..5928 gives -1.7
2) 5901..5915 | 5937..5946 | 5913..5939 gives 0.8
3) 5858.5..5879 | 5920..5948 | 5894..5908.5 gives 0.9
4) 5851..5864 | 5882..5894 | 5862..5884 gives -2.6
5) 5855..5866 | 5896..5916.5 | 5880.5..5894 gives 0.3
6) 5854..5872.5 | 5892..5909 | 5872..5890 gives -1.4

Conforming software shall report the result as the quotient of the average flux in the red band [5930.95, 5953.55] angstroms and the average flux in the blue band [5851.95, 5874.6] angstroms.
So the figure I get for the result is 1.06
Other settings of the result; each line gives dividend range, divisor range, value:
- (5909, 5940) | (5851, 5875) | 1.05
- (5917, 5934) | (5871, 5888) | 0.95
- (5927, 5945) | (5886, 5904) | 1.12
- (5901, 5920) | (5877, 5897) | 1.05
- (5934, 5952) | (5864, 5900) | 1.05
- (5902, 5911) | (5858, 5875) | 1.02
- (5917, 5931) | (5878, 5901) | 1.06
